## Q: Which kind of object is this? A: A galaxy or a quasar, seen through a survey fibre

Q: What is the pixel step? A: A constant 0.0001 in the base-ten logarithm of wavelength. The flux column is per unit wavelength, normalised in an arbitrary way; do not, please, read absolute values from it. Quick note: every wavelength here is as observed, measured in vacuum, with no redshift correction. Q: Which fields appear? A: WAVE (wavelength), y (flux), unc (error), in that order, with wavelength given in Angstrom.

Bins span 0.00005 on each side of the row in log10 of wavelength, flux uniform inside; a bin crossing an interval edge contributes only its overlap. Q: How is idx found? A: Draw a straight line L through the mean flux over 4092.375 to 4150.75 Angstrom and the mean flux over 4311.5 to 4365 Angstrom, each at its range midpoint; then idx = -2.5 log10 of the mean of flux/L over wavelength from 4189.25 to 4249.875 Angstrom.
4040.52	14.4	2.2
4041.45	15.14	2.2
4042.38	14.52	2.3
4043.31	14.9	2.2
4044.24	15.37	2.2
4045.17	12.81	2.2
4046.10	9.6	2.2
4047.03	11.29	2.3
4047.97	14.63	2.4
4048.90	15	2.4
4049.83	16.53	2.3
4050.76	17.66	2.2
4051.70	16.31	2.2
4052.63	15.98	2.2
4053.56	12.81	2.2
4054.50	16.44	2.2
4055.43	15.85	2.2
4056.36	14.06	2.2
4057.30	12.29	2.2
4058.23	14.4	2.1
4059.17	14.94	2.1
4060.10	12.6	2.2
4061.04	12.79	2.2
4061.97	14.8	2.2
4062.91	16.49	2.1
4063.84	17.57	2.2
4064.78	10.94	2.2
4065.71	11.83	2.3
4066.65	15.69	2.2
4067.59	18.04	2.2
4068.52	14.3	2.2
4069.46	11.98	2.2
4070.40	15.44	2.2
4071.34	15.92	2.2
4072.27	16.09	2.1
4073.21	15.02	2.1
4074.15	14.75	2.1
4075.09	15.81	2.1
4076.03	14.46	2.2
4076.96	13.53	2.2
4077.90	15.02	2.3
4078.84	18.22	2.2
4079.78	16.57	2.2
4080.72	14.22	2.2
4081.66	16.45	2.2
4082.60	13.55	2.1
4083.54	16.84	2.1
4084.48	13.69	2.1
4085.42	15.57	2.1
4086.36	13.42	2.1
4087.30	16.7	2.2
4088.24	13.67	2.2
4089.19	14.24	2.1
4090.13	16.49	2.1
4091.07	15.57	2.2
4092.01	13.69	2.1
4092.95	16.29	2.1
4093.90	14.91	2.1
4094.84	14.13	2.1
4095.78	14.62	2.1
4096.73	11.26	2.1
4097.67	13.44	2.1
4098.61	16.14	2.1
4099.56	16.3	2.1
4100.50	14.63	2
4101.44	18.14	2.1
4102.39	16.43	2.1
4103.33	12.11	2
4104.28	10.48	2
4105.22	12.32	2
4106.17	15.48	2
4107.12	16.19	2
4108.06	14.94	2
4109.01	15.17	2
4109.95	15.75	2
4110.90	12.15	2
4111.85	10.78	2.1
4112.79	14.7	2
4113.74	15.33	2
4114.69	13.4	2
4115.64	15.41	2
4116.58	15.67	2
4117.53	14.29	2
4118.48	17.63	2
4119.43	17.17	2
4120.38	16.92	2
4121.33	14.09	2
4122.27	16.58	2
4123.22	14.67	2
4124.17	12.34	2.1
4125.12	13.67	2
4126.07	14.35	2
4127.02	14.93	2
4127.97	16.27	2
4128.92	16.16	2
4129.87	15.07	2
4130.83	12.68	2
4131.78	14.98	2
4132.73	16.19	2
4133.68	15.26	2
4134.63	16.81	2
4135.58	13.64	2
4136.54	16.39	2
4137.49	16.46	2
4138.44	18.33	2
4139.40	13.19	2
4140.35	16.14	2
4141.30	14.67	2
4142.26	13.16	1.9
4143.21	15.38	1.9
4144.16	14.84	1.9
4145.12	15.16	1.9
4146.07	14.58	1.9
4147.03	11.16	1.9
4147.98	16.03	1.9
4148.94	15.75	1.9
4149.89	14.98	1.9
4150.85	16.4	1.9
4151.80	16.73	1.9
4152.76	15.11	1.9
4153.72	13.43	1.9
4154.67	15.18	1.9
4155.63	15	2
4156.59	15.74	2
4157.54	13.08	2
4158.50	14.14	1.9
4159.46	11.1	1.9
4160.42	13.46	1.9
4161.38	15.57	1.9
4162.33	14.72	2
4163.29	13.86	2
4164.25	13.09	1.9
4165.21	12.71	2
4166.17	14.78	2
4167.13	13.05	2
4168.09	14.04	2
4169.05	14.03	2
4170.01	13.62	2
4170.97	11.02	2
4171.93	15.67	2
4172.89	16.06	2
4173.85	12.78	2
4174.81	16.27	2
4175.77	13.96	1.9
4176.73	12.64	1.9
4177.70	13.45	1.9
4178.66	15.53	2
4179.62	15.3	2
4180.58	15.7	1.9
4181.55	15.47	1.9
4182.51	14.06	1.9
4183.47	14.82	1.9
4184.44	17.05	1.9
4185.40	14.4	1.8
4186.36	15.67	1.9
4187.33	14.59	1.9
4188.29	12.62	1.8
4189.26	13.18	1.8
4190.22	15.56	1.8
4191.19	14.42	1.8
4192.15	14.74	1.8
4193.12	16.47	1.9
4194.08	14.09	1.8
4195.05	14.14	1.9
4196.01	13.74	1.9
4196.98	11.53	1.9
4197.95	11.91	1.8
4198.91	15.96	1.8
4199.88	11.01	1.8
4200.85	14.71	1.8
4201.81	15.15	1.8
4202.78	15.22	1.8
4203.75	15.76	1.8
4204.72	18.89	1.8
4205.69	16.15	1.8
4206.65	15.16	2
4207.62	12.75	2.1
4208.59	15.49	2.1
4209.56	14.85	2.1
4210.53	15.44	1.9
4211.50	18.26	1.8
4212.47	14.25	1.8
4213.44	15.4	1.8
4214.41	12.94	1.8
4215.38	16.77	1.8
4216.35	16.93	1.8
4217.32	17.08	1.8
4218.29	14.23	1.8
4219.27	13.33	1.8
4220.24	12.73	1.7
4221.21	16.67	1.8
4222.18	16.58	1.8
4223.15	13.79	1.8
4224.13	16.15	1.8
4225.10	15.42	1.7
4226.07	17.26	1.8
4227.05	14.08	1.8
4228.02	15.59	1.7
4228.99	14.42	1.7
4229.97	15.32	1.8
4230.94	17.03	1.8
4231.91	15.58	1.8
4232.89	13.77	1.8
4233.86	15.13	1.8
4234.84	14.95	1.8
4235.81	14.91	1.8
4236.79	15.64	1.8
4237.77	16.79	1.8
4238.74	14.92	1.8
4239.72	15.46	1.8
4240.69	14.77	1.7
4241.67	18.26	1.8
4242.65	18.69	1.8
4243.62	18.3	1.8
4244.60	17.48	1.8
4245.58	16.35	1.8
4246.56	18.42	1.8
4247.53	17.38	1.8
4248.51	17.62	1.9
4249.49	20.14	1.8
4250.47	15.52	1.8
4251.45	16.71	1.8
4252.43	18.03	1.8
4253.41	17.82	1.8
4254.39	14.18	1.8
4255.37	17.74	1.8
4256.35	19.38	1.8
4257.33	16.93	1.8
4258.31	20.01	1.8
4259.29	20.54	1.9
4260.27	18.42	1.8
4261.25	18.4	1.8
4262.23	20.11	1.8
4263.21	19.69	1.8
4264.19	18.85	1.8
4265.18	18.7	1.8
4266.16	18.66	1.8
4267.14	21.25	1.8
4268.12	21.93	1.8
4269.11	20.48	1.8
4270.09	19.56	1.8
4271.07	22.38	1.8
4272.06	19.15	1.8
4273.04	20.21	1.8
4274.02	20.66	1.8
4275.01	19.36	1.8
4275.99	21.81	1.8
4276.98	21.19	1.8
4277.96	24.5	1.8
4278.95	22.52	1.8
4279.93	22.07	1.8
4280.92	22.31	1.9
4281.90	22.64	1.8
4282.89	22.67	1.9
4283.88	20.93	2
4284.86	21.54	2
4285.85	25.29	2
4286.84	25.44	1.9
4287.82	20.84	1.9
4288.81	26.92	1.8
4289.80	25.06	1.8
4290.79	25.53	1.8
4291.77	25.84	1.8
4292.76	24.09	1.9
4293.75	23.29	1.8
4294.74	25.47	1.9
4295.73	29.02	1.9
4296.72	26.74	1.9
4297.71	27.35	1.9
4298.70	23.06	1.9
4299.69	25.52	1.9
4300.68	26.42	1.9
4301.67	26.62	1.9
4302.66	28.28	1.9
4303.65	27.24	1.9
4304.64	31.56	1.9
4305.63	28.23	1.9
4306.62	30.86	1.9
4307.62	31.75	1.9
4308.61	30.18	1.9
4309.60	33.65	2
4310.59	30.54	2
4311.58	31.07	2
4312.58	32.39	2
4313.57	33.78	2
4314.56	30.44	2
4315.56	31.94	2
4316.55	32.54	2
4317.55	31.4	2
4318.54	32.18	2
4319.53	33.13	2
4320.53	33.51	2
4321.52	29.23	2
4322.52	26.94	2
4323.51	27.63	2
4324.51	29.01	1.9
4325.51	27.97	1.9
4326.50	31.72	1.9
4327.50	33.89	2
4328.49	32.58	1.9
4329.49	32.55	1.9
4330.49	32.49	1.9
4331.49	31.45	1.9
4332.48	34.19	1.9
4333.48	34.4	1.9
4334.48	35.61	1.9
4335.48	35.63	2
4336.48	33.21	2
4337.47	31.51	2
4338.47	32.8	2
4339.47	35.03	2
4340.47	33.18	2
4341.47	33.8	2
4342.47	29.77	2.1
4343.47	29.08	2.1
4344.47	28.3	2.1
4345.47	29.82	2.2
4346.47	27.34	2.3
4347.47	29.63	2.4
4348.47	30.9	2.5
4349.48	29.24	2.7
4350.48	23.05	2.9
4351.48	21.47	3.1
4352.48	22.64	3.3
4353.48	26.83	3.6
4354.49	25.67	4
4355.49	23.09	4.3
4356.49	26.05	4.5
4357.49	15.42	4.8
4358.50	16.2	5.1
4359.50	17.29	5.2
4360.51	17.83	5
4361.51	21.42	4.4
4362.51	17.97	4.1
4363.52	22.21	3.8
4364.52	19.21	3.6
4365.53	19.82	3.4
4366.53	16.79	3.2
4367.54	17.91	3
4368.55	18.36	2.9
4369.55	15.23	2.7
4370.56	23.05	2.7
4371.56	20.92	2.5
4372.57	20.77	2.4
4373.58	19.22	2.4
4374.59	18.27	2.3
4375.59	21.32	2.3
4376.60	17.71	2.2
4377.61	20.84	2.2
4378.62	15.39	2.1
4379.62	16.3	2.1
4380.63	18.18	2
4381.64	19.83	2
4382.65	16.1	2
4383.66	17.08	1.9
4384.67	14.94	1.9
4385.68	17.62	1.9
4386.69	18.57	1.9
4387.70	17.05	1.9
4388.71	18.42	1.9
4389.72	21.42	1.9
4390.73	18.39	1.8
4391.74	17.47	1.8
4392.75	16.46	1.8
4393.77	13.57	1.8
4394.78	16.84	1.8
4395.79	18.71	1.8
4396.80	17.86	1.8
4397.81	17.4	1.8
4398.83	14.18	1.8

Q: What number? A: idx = 0.335 mag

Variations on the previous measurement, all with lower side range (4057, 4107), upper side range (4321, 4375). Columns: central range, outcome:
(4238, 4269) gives 0.22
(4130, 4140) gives 0.11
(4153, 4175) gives 0.29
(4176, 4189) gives 0.29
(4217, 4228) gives 0.34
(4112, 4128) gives 0.09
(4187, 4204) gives 0.36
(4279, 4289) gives 0.02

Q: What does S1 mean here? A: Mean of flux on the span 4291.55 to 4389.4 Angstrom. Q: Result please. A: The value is 25.9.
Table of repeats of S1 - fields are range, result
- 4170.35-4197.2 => 14.5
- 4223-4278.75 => 17.9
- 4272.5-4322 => 26.8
